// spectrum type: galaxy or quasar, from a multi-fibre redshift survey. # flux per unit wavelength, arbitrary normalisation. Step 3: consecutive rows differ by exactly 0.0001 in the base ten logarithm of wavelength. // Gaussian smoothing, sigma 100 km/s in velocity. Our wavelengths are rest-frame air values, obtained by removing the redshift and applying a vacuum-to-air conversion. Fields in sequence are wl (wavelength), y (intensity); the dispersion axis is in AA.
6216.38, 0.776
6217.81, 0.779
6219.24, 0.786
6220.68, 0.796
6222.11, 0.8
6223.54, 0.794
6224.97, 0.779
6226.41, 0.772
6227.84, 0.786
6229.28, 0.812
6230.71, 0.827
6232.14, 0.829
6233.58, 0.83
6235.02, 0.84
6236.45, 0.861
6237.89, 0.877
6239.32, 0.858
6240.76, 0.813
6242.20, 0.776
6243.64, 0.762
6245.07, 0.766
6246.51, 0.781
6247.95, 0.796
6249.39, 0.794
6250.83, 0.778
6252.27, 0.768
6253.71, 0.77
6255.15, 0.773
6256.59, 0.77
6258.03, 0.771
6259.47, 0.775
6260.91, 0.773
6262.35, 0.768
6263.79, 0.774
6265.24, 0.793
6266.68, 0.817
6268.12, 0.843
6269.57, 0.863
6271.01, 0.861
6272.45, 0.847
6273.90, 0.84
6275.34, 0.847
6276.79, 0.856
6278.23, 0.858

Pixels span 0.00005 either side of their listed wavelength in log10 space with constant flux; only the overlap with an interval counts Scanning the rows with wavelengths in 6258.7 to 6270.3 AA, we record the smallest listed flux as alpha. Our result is 0.768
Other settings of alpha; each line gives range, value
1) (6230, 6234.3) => 0.827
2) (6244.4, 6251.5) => 0.766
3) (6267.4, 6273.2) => 0.843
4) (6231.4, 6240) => 0.829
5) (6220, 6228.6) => 0.772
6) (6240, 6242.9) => 0.776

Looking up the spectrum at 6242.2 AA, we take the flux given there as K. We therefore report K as 0.776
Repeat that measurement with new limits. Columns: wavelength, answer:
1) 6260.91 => 0.773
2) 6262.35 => 0.768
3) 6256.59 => 0.77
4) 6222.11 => 0.8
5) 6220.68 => 0.796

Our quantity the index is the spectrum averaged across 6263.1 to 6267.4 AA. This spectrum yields 0.794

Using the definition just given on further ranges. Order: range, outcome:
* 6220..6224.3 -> 0.798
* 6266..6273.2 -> 0.846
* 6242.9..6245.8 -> 0.765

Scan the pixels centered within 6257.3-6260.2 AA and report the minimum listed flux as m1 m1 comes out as 0.771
